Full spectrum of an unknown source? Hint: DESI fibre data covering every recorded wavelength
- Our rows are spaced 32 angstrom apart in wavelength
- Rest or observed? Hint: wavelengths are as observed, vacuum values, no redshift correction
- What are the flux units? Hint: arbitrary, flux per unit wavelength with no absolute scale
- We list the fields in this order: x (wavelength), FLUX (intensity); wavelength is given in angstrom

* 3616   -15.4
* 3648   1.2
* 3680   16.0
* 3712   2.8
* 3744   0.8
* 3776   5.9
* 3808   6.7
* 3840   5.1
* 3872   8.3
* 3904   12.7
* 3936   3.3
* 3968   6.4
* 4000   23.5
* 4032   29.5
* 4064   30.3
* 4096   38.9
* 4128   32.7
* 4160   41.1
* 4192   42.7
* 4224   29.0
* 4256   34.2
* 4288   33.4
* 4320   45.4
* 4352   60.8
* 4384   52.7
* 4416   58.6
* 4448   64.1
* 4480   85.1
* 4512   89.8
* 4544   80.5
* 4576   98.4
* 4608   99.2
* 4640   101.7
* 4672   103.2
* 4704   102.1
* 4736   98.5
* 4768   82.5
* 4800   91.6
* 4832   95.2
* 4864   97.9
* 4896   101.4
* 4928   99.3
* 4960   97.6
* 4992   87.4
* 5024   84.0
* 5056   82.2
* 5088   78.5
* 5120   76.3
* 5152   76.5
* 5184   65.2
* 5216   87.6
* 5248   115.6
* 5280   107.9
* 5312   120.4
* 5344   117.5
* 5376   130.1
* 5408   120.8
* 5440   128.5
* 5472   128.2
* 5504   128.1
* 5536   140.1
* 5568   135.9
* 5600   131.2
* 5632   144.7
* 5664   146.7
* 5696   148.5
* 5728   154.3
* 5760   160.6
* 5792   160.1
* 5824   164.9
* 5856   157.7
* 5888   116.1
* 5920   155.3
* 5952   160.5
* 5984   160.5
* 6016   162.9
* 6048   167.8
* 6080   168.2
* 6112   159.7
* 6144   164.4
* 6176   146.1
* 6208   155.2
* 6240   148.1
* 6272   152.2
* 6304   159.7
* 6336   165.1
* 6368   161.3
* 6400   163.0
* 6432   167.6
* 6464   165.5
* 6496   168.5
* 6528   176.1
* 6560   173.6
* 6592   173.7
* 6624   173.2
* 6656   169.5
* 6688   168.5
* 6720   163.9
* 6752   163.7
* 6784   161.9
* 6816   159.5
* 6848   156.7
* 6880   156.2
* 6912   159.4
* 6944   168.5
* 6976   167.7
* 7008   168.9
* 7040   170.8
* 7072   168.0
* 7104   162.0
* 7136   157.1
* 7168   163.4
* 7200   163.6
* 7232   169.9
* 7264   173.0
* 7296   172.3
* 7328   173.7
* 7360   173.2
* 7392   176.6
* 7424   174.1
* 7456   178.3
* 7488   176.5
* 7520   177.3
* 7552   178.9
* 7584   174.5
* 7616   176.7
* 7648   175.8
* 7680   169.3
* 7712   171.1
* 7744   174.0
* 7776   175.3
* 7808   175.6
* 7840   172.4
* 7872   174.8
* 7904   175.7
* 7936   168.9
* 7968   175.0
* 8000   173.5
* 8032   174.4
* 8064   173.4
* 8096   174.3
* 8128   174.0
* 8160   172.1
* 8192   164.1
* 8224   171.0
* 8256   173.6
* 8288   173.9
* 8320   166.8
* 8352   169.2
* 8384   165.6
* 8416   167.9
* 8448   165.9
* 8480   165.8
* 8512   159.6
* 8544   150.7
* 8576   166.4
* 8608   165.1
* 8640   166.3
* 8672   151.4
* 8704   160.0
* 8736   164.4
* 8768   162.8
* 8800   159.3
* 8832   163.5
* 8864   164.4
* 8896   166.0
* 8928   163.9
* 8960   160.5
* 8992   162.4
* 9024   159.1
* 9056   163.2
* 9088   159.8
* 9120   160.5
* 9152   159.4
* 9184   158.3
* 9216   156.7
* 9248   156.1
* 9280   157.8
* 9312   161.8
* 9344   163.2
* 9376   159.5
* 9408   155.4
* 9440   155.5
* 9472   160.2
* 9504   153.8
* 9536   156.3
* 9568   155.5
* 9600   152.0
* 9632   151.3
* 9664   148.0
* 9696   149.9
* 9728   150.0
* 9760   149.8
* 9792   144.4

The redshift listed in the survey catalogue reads 0.000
